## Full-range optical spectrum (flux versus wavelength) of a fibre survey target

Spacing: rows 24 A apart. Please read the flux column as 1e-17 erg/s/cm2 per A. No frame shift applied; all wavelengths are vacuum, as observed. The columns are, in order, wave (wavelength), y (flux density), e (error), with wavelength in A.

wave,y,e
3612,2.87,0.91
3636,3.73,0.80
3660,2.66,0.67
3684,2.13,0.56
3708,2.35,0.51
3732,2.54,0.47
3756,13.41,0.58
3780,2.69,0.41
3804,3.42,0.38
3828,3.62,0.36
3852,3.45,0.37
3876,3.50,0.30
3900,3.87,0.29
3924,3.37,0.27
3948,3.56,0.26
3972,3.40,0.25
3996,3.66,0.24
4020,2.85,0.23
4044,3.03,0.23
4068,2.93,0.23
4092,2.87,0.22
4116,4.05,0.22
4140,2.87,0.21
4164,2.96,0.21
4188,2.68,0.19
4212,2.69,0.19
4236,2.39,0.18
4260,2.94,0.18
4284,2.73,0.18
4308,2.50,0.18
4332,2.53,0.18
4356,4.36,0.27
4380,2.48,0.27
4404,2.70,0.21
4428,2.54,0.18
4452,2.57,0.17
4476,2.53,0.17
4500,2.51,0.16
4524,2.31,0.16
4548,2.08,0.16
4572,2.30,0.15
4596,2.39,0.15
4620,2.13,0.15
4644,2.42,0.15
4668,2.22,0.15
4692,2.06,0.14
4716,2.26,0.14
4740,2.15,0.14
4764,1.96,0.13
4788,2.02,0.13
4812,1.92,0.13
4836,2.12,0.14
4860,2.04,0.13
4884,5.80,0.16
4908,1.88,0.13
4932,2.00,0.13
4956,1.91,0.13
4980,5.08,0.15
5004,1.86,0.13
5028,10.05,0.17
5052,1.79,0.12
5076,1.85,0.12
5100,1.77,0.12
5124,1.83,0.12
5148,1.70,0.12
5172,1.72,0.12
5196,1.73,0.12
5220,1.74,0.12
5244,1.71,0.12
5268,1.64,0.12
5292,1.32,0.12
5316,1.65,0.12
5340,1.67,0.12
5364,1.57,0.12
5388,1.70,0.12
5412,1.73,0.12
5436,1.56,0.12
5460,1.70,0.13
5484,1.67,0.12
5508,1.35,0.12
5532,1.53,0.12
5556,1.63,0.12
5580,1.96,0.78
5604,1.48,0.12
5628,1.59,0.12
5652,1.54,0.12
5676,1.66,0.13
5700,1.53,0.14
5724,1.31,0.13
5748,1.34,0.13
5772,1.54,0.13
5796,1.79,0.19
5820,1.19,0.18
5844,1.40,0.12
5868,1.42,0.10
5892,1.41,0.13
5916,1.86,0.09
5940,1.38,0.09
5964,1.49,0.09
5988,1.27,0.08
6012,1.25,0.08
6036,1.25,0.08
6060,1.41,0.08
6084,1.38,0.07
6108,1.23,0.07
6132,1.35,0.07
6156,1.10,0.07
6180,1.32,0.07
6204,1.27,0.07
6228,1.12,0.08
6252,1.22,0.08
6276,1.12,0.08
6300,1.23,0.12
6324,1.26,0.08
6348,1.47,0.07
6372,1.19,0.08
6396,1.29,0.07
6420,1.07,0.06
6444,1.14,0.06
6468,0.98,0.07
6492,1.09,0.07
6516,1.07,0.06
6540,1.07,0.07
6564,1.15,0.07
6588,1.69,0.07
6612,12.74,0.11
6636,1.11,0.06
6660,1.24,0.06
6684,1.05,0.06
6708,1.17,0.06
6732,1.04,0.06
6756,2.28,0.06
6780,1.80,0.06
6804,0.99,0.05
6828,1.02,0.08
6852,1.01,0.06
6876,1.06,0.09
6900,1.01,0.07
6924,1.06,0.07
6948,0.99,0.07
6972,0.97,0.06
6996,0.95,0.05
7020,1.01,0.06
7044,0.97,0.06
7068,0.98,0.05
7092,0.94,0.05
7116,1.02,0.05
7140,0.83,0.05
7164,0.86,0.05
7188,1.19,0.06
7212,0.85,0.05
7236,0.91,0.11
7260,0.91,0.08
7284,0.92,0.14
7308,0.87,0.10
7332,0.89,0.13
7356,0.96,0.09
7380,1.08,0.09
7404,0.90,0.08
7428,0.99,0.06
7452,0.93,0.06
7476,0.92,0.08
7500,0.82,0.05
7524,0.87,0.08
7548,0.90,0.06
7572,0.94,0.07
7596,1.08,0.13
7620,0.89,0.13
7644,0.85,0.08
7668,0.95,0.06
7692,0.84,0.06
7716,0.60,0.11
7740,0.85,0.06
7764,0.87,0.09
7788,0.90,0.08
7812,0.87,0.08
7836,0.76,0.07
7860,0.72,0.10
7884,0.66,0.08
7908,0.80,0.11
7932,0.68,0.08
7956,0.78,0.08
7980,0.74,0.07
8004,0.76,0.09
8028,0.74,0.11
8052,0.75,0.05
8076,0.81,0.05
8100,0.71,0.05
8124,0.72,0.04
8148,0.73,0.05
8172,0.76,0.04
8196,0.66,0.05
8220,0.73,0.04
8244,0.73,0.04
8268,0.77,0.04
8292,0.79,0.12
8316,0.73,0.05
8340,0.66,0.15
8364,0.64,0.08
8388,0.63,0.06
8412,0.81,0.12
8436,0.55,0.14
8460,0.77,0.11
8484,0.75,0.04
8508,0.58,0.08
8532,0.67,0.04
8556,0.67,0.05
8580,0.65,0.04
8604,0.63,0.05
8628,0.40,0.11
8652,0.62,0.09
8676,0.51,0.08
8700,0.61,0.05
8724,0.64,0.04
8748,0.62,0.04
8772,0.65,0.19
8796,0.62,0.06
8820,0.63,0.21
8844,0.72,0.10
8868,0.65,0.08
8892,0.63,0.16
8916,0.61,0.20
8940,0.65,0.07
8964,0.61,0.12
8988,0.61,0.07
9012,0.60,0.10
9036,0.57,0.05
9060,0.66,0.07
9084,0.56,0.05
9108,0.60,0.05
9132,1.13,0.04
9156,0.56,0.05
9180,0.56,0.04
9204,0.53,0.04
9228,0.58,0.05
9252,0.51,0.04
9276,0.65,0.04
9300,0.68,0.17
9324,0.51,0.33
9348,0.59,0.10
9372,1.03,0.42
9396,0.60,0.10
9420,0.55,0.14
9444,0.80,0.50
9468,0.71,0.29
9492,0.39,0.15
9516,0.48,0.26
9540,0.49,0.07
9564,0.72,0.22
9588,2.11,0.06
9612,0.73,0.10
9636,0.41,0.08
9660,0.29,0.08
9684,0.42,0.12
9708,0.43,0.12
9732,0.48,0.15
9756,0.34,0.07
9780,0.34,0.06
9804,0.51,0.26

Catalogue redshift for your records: 0.01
